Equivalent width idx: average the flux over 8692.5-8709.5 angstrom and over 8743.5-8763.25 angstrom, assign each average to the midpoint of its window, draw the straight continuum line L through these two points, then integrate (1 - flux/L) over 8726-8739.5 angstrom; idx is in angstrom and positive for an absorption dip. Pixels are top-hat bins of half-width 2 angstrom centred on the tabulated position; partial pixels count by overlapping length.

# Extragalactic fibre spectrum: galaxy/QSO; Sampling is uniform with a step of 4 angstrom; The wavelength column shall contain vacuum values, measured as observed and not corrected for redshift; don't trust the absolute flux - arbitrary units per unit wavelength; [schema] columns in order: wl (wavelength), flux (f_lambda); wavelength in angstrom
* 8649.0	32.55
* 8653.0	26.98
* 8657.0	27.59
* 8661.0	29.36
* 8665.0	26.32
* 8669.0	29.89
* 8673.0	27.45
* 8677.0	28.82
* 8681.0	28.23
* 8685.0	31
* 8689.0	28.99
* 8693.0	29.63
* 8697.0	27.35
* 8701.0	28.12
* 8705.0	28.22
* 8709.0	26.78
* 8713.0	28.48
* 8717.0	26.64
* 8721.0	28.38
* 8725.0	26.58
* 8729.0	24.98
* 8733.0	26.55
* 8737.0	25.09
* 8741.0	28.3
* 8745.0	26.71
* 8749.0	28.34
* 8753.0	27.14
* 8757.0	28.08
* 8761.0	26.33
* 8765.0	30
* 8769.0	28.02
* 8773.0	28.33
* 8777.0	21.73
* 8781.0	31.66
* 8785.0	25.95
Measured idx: 0.9 angstrom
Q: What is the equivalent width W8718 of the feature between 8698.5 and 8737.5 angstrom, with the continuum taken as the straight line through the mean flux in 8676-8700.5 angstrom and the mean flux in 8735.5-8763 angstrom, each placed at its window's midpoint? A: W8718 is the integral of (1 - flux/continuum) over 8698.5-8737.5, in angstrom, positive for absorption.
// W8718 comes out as 1.4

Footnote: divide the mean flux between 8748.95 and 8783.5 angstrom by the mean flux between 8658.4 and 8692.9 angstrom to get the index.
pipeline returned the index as 1.0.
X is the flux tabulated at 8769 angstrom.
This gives 28.02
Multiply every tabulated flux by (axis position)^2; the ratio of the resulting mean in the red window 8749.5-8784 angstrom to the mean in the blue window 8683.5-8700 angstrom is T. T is 1.0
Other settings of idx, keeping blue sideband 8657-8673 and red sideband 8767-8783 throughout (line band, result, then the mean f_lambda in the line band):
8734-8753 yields 0.4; 27.1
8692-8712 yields 0.0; 28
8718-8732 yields 0.6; 26.6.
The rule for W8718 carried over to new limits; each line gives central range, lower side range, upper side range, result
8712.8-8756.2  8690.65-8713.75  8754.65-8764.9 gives 1.4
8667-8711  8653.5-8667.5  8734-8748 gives -1.9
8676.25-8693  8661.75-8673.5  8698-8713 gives -0.8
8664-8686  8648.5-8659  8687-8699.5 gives 0.0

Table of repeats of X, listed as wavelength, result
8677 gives 28.82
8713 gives 28.48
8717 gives 26.64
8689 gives 28.99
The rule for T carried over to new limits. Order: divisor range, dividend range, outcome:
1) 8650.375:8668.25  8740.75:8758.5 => 1.01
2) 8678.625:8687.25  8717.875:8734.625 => 0.91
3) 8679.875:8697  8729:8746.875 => 0.91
